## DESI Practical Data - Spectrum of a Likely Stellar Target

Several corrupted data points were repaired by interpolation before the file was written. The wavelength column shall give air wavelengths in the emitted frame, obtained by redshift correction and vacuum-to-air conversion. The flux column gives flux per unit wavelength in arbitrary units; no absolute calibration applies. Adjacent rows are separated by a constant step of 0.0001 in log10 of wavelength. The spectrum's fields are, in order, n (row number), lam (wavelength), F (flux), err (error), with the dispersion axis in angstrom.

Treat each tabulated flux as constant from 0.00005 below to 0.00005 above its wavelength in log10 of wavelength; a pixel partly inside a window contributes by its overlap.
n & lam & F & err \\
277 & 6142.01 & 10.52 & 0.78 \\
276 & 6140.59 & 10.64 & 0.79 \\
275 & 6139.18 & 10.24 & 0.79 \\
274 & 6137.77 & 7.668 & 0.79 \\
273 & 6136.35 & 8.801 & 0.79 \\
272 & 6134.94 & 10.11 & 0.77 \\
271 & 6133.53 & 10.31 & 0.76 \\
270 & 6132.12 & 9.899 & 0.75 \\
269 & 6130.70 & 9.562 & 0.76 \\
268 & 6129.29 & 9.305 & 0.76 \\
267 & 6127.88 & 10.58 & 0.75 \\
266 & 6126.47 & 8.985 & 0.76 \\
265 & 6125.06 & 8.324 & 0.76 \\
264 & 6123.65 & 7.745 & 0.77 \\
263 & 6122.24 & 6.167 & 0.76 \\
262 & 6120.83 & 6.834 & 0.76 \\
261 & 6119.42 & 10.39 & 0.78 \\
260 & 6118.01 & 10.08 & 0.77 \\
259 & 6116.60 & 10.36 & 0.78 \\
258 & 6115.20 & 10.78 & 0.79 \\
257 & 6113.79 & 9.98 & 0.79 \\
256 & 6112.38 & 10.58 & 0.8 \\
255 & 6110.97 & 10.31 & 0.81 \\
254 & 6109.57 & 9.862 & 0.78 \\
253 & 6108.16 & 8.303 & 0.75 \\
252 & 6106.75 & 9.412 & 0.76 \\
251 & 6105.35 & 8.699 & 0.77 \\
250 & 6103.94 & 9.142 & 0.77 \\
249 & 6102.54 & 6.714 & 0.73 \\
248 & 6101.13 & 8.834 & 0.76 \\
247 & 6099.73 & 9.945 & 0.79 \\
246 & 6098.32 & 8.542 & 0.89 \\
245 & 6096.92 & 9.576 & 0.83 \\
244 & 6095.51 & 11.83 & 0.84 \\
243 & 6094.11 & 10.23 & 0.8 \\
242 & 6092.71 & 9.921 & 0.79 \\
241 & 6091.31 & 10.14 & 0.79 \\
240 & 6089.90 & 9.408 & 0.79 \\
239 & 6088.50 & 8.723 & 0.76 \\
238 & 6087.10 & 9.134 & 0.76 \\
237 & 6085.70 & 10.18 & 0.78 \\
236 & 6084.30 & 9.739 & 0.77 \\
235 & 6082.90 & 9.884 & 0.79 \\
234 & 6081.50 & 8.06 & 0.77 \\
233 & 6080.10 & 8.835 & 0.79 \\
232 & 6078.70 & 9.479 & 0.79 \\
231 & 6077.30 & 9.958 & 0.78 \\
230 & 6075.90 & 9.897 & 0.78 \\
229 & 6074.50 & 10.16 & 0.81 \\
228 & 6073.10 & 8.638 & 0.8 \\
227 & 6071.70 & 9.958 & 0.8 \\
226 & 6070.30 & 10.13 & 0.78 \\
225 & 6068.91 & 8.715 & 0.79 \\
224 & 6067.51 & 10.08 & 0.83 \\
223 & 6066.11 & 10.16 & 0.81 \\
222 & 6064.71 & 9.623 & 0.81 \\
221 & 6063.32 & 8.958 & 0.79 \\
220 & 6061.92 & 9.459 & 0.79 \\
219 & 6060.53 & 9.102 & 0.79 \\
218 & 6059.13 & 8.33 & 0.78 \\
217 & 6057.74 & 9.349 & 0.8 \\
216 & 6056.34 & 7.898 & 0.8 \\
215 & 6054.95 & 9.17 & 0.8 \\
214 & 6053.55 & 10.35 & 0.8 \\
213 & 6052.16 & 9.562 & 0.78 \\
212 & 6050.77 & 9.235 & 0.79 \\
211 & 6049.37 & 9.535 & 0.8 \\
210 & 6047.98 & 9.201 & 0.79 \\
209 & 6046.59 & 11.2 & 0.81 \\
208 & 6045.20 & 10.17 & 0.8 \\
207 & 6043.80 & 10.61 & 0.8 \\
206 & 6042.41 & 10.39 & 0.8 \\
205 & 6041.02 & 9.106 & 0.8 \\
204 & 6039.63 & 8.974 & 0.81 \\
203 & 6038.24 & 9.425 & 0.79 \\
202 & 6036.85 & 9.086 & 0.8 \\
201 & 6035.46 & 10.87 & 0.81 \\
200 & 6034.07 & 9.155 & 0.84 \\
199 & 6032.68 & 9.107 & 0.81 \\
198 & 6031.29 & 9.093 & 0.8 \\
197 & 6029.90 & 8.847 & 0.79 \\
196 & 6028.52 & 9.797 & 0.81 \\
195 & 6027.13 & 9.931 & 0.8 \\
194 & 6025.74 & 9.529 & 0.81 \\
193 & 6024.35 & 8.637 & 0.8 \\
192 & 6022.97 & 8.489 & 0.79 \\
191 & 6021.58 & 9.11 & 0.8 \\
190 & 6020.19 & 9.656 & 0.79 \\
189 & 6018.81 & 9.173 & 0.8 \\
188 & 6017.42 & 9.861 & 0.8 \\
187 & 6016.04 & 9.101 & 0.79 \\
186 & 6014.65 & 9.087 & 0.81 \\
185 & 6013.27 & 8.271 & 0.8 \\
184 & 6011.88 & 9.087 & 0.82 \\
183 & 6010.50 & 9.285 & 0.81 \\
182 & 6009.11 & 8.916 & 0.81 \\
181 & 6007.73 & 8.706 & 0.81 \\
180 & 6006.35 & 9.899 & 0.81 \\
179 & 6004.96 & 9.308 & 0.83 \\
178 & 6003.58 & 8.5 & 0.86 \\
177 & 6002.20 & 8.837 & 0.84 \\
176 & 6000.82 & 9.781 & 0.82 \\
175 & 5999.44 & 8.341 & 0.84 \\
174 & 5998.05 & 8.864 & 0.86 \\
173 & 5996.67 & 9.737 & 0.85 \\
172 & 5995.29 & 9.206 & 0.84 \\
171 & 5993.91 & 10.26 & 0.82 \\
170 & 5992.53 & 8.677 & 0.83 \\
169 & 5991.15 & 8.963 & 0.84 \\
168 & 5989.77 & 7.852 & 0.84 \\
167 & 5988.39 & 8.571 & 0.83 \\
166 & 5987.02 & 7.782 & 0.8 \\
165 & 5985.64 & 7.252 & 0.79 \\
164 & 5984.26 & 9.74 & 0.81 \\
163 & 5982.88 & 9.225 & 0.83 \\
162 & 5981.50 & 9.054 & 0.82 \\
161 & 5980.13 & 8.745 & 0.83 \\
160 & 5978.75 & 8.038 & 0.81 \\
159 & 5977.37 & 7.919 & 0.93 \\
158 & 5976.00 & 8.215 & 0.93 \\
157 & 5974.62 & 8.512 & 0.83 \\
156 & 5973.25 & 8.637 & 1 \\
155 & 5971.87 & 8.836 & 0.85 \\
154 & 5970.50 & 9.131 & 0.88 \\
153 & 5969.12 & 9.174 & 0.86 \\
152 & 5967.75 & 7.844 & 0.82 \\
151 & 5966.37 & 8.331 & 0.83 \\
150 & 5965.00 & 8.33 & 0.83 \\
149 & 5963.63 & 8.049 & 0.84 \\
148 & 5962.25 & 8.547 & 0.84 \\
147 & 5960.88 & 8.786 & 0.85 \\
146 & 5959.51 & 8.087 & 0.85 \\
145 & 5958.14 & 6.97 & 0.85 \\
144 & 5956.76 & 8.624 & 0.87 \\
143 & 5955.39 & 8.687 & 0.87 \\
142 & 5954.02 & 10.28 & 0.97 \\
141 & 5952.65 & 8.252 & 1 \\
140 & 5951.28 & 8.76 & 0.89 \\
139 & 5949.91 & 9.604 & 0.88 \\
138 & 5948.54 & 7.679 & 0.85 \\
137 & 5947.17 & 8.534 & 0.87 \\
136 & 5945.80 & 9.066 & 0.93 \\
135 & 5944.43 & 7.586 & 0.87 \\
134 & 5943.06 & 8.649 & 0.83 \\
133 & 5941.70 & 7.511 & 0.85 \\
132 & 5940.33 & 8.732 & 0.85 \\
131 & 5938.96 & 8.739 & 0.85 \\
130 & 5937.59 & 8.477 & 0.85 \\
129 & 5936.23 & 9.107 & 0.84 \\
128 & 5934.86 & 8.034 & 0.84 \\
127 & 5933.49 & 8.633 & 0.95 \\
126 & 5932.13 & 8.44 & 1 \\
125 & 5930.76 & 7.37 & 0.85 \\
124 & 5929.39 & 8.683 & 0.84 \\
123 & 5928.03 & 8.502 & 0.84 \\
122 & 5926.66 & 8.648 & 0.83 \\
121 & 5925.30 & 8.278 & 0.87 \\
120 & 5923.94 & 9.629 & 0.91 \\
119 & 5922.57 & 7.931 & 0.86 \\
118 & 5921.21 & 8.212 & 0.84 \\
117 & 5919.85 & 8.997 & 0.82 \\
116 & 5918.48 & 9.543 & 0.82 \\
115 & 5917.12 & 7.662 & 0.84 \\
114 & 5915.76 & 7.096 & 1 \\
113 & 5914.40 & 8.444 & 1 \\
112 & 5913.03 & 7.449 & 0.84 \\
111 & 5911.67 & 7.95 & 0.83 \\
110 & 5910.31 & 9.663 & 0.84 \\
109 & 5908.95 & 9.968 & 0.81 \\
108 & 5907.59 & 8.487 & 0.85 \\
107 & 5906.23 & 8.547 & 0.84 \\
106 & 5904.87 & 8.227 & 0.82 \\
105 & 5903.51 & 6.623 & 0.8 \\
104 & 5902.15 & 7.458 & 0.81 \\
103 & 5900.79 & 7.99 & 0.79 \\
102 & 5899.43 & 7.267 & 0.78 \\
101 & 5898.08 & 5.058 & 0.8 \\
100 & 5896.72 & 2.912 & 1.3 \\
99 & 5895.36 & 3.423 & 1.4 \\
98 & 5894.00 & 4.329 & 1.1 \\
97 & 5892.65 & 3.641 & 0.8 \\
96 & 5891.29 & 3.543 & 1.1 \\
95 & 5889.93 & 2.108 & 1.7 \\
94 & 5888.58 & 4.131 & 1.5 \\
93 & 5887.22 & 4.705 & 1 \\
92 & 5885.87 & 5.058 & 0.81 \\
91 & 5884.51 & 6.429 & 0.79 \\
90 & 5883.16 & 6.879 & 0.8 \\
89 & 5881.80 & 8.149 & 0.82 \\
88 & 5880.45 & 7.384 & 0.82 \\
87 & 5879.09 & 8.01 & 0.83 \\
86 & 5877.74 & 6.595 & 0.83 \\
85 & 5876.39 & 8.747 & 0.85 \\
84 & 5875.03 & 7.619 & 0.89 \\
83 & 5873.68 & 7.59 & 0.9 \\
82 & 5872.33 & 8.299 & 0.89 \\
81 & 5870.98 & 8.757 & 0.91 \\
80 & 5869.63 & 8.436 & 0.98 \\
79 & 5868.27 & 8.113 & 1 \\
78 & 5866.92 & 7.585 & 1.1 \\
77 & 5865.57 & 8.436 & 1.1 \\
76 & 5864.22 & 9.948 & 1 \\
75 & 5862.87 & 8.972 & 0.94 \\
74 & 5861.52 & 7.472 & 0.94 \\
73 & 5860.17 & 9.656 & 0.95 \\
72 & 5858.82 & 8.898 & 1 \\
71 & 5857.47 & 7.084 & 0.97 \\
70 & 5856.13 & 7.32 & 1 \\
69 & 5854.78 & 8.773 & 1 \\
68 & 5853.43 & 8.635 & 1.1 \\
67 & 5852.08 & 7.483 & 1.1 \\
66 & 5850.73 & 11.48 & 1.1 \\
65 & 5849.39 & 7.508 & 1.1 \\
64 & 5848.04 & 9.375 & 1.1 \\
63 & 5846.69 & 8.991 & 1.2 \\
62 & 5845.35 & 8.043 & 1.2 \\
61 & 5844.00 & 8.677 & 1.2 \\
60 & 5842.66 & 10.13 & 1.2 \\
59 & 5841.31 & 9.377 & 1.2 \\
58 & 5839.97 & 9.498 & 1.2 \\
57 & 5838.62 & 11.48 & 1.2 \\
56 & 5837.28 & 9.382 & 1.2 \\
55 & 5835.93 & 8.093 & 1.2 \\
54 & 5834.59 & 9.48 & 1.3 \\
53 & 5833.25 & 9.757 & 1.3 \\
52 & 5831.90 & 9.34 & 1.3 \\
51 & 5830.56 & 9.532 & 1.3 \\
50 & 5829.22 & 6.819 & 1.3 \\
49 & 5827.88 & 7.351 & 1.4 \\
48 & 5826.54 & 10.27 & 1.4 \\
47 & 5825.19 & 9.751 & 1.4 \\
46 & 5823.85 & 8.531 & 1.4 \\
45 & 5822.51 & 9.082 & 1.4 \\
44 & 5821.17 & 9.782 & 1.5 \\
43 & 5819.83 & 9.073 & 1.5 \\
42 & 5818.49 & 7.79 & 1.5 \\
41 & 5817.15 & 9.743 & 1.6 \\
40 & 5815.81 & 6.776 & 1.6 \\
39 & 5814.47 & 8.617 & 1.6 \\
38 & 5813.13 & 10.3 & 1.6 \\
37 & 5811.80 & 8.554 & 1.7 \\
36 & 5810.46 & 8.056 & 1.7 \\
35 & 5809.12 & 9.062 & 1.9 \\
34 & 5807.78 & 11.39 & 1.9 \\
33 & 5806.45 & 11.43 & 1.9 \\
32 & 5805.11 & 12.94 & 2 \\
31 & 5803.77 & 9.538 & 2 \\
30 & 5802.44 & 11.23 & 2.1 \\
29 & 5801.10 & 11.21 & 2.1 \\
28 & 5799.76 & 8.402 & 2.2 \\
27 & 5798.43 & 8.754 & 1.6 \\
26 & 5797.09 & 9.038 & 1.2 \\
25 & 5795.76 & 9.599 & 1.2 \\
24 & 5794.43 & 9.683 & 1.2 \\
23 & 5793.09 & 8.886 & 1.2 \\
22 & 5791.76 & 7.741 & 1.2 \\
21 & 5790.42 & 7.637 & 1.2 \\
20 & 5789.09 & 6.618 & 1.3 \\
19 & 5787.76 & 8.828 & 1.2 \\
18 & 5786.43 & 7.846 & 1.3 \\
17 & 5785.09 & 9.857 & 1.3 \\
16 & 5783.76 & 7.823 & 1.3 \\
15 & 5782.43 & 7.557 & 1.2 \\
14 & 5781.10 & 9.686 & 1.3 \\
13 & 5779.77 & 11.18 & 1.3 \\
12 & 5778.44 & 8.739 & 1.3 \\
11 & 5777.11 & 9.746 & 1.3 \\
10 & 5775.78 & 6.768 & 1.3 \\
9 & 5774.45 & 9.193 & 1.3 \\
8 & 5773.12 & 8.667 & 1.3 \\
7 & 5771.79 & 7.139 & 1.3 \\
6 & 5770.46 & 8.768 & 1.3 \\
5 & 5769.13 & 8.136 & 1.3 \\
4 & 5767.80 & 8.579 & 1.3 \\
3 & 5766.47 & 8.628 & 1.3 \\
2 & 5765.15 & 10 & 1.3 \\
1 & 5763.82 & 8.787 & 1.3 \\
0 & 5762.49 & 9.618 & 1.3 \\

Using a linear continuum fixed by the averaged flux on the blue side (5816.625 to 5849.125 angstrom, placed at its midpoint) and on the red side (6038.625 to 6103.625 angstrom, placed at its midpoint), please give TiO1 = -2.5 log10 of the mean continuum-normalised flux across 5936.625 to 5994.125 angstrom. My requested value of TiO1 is 0.097 mag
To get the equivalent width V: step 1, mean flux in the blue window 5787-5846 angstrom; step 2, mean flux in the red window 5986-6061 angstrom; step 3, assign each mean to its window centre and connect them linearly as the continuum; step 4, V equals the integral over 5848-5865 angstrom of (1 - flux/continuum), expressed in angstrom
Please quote 1.1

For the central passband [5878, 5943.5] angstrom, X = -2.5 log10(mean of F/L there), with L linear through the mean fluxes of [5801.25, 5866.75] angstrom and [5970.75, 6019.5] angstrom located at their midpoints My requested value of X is 0.23 mag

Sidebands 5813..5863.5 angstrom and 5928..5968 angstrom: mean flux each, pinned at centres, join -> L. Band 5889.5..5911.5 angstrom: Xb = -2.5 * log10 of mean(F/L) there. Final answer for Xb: 0.342 mag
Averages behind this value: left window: 8.89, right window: 8.43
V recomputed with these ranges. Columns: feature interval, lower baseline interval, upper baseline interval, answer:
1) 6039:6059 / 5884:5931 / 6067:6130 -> -1.90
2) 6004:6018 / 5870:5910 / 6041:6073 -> -0.65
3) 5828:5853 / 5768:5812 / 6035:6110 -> 0.17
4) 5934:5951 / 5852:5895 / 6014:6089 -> -0.99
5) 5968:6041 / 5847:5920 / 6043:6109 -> -2.60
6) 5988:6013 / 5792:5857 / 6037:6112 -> 0.98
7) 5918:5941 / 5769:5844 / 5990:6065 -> 1.59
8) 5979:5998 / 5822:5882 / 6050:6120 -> 0.69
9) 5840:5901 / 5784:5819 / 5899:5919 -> 8.84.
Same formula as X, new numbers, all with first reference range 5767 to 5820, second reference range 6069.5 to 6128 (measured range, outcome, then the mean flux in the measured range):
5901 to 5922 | 0.11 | 8.28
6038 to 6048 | -0.07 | 9.95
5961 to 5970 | 0.10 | 8.42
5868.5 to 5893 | 0.37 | 6.51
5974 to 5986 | 0.08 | 8.55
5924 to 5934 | 0.09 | 8.44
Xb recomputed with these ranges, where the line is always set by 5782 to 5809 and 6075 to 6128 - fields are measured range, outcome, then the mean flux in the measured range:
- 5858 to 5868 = 0.08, 8.66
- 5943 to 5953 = 0.10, 8.51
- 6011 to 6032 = 0.02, 9.18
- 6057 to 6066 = 0.02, 9.2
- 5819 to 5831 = 0.05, 8.88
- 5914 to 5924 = 0.12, 8.37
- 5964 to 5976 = 0.09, 8.56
